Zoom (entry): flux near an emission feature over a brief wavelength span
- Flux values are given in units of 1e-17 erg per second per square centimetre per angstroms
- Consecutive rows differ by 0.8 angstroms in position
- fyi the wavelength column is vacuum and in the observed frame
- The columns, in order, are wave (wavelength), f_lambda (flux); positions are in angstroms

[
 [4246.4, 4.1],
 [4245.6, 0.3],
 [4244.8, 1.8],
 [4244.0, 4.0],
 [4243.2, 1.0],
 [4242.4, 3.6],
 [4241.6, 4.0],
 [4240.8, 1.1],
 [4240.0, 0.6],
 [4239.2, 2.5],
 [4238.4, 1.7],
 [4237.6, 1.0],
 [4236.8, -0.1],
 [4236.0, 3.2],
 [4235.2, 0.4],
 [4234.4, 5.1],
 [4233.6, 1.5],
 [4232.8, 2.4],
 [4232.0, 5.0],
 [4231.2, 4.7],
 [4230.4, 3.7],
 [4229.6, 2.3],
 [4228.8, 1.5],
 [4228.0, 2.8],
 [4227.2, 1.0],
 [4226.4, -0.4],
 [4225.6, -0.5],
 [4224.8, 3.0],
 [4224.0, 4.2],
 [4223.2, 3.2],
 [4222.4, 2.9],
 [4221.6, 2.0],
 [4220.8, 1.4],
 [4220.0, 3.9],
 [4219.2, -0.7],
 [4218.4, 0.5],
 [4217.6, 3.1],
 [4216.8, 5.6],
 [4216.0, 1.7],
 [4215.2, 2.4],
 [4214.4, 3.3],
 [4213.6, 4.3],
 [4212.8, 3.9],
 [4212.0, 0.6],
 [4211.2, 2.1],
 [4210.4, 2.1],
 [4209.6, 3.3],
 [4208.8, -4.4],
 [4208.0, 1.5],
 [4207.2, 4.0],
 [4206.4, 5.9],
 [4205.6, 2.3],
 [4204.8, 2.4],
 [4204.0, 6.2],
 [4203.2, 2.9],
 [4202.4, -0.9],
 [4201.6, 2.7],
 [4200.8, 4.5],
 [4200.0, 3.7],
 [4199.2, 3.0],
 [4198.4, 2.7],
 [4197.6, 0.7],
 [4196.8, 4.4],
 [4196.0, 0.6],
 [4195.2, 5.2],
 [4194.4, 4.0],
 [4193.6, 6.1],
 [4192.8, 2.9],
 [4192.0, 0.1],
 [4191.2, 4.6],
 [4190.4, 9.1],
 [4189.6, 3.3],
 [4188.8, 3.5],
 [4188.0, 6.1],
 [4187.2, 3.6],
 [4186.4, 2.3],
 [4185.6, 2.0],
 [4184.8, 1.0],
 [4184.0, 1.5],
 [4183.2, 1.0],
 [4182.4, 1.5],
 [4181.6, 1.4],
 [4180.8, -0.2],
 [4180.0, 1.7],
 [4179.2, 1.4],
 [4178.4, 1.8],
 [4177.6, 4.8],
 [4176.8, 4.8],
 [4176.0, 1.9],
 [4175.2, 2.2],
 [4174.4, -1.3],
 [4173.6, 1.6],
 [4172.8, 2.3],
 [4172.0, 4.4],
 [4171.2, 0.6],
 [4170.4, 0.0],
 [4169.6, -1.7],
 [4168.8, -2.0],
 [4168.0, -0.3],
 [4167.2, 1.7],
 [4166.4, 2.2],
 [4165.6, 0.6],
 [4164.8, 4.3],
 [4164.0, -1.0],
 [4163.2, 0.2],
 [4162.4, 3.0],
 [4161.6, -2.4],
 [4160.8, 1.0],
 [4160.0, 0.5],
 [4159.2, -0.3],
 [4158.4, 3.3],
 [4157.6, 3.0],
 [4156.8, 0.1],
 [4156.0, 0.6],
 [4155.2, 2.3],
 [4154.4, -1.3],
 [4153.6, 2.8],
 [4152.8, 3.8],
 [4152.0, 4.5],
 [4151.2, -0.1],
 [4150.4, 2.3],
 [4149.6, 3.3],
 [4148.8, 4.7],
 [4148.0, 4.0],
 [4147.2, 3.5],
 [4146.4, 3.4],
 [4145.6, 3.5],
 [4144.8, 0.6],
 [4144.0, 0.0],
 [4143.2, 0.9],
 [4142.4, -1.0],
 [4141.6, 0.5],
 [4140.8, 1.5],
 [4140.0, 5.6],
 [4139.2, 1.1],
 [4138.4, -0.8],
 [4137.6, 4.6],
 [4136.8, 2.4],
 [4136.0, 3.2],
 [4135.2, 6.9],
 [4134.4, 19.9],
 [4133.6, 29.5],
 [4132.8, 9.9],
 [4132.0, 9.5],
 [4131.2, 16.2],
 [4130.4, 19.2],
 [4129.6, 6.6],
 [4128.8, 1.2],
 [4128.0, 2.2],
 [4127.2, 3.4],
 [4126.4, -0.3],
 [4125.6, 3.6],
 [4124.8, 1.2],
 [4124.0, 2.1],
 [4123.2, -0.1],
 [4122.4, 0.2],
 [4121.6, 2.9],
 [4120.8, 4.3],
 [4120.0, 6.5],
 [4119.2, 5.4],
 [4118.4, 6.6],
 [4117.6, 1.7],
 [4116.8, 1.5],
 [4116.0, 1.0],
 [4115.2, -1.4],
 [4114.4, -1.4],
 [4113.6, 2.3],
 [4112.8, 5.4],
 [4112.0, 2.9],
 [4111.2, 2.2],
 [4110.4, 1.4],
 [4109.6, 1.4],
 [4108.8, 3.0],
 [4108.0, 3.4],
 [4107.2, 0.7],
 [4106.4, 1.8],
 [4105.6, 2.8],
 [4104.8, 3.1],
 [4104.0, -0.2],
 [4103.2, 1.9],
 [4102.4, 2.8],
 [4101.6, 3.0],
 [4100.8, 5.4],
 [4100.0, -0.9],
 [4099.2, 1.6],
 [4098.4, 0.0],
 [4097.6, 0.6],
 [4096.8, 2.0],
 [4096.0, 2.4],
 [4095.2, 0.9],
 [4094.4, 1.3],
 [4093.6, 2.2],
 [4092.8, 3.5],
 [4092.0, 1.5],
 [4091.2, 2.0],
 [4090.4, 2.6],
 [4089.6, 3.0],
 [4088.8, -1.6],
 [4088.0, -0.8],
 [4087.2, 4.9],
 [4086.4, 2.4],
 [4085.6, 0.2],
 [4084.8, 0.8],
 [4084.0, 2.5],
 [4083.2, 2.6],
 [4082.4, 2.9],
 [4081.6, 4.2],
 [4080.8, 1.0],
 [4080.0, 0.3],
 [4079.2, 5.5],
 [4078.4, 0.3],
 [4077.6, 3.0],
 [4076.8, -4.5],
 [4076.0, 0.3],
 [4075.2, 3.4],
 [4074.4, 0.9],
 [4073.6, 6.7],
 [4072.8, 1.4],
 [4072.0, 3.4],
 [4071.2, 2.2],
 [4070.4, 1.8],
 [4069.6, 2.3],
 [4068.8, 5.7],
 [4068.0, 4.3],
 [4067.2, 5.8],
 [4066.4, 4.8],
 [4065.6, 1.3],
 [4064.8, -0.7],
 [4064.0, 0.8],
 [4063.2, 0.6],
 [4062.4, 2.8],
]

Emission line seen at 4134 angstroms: [O II] 3727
